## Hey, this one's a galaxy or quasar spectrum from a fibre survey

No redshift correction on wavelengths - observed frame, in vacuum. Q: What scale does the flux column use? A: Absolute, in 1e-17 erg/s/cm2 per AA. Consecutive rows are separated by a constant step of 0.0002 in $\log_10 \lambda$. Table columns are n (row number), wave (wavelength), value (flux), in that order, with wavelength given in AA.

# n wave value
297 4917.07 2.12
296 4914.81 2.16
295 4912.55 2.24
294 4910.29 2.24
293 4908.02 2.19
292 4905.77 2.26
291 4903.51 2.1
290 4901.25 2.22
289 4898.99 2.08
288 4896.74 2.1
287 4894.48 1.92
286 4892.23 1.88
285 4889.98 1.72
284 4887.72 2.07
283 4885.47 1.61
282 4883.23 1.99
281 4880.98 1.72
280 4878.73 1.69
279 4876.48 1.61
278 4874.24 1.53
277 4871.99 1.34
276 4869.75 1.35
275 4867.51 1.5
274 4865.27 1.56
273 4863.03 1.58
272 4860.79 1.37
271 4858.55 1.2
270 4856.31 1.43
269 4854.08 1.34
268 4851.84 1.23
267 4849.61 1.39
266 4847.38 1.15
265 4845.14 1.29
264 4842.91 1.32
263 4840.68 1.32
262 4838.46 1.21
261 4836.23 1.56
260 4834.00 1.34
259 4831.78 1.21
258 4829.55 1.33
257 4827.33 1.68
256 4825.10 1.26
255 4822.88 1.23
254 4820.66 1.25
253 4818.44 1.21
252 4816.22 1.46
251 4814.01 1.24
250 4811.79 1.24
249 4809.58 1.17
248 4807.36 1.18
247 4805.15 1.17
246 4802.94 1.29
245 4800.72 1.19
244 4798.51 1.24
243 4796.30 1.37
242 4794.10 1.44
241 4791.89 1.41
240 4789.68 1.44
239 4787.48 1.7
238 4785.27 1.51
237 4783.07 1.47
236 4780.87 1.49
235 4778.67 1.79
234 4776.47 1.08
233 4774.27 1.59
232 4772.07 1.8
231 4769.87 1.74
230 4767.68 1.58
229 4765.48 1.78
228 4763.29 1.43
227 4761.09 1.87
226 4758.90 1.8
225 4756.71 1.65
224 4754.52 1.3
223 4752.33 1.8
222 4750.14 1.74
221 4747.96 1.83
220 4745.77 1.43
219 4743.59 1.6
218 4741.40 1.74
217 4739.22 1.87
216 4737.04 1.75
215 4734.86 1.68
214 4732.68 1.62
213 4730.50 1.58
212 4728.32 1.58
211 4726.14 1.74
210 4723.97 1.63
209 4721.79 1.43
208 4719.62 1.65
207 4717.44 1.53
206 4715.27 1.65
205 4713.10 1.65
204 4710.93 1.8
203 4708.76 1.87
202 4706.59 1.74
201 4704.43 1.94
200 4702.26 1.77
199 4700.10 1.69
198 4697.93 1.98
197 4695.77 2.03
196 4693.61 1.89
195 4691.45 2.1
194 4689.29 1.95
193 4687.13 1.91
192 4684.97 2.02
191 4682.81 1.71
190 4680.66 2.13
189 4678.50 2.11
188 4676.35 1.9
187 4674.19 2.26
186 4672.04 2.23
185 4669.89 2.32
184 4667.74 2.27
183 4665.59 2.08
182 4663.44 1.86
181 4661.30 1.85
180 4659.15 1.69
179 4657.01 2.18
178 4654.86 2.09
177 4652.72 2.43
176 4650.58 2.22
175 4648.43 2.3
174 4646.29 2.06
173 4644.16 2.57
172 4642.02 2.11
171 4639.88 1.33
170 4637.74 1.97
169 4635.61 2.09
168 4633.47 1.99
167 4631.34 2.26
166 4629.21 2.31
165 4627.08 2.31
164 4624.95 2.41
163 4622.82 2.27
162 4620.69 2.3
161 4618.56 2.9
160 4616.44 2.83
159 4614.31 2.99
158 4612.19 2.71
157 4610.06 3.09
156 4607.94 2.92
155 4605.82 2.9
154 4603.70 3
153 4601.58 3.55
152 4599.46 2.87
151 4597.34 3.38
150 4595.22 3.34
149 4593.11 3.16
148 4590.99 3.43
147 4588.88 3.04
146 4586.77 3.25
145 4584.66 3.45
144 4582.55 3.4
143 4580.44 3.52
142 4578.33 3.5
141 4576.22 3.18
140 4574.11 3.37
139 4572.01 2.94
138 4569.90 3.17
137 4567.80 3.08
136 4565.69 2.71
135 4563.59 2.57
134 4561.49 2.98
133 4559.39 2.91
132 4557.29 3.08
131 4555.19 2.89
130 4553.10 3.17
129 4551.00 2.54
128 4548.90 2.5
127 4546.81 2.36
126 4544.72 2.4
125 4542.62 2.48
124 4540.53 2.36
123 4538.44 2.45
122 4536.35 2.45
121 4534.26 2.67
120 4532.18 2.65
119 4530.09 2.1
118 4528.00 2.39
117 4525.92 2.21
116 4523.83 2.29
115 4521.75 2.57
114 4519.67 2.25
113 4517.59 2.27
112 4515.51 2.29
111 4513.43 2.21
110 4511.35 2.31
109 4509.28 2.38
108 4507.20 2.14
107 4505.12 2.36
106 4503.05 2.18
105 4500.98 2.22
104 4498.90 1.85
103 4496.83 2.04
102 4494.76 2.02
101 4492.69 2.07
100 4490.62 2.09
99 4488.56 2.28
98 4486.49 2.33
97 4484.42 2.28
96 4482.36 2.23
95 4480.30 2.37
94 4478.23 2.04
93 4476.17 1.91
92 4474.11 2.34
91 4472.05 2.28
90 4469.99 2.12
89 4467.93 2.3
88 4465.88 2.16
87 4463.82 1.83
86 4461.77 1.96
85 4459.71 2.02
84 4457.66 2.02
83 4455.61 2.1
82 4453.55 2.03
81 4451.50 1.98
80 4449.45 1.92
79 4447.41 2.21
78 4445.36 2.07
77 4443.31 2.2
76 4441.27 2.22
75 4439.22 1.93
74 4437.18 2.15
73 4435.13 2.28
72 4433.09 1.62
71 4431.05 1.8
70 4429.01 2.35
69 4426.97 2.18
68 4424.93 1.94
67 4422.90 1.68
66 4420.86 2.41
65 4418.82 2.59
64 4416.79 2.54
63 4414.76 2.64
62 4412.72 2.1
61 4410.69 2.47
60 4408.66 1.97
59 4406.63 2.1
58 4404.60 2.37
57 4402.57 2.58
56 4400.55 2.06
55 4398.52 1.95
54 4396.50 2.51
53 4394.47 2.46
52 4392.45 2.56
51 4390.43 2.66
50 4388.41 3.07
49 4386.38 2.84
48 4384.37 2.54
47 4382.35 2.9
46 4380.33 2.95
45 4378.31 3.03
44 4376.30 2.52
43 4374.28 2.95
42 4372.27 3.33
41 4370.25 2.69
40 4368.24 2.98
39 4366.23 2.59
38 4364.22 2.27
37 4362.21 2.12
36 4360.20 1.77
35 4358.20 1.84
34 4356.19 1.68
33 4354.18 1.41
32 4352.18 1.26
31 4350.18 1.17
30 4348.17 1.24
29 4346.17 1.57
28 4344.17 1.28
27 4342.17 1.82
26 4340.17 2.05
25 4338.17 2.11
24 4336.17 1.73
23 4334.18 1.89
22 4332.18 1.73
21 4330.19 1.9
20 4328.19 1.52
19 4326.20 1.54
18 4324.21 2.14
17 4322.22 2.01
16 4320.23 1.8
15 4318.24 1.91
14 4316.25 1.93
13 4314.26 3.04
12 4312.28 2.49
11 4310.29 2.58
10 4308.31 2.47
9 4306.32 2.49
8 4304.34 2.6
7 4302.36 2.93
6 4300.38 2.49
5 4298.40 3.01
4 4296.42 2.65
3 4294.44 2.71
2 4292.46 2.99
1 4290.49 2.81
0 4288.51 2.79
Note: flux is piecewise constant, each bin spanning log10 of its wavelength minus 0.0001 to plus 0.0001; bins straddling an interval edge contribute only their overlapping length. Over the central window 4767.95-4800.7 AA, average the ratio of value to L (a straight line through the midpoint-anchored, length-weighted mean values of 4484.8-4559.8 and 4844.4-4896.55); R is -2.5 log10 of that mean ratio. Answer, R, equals 0.18 mag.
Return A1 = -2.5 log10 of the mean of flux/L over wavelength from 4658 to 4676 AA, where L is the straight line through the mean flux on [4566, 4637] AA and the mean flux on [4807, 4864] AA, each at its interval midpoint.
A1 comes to 0.20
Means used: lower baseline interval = 2.93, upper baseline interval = 1.32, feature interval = 2.06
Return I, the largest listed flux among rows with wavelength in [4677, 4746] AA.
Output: 2.13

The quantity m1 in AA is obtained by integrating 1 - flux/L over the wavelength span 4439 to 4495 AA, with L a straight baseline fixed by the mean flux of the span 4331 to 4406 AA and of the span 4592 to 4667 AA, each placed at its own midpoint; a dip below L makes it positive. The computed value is 4.7 AA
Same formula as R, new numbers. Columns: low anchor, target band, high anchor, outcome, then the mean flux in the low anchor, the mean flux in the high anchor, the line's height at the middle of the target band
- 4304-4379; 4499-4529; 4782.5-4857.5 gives -0.25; 2.08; 1.33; 1.81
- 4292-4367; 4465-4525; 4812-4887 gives -0.19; 2.06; 1.41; 1.85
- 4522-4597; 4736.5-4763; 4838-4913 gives 0.26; 2.86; 1.67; 2.14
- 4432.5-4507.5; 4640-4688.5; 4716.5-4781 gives -0.17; 2.11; 1.64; 1.78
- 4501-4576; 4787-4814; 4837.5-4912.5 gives 0.38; 2.57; 1.66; 1.86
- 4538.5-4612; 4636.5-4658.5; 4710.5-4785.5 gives 0.15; 3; 1.63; 2.43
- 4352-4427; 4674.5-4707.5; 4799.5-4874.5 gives -0.16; 2.4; 1.32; 1.67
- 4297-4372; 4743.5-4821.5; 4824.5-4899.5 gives 0.09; 2.07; 1.52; 1.61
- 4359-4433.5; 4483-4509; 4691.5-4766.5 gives 0.03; 2.44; 1.71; 2.22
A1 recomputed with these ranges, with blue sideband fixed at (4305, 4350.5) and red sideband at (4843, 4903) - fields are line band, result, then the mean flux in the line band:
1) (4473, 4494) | -0.18 mag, 2.19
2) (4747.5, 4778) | 0.03 mag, 1.64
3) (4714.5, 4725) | 0.09 mag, 1.57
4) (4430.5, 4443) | -0.08 mag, 2.02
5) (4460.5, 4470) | -0.11 mag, 2.07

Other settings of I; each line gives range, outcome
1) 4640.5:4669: 2.57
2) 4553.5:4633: 3.55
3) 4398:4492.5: 2.64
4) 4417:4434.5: 2.59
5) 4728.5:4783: 1.87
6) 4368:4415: 3.33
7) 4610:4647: 3.09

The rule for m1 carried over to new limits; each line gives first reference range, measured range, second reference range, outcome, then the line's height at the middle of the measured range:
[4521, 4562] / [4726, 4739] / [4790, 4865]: 0.49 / 1.73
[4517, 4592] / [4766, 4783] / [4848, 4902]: 3.56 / 2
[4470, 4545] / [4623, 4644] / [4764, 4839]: -2.40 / 1.9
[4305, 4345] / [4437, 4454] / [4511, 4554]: 1.36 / 2.26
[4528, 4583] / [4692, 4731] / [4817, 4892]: 6.76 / 2.1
